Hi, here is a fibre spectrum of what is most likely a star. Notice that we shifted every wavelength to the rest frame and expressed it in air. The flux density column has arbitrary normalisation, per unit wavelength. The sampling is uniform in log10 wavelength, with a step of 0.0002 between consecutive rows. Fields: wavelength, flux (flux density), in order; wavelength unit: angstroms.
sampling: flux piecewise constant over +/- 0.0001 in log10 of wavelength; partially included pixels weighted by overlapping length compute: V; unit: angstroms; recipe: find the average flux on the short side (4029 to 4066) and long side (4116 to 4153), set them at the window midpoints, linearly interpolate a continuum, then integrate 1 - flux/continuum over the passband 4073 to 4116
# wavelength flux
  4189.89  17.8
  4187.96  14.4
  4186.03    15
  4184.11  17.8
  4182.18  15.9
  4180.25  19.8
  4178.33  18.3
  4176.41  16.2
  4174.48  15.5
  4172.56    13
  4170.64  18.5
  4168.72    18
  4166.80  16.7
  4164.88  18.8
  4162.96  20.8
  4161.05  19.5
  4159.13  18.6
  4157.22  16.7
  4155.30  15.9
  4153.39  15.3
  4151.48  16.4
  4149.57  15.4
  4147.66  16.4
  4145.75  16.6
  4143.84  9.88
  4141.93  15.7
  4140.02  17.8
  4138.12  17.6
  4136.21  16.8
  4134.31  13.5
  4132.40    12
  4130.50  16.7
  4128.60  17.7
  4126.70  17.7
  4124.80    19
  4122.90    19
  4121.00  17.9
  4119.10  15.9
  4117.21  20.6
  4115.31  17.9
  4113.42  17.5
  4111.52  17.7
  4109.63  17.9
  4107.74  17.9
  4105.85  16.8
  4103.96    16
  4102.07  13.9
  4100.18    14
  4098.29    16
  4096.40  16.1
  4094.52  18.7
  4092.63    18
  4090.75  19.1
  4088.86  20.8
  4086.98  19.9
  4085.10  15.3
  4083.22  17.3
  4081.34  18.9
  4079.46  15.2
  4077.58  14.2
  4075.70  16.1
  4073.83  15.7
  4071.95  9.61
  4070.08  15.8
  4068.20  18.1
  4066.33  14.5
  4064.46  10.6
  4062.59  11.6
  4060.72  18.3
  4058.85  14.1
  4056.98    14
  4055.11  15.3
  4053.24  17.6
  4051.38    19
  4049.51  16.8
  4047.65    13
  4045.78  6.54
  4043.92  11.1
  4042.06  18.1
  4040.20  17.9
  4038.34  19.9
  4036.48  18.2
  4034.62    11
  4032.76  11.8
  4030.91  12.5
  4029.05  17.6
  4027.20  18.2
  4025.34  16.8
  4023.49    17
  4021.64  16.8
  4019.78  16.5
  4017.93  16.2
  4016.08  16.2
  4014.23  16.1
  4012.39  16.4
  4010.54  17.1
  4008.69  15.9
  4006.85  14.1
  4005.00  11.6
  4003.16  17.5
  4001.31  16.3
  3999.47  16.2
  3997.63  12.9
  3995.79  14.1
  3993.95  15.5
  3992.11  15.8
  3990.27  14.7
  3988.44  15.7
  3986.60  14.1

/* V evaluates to -3.8 angstroms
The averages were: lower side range 14.7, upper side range 16.4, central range 17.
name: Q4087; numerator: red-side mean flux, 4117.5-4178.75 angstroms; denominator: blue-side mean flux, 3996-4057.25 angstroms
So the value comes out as 1.08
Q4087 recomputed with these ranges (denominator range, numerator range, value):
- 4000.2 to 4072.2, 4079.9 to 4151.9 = 1.10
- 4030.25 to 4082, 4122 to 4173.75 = 1.12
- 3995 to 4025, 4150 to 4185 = 1.10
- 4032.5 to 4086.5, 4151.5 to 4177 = 1.14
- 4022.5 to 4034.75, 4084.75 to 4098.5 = 1.19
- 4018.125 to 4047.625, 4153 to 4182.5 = 1.14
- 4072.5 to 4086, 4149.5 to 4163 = 1.08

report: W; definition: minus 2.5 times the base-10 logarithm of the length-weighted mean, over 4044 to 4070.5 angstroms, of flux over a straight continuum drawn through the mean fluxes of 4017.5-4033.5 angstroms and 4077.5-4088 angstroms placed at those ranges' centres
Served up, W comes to 0.144 mag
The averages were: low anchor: 16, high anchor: 17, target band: 14.5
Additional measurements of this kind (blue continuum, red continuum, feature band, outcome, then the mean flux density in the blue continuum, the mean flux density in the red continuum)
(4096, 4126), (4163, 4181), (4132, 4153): 0.13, 17.2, 17.4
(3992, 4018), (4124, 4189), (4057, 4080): 0.10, 15.4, 16.6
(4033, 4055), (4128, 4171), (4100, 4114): -0.04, 15.3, 16.5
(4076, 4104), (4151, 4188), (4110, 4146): 0.02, 16.9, 17.1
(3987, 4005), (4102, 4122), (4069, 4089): 0.05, 15.2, 17.4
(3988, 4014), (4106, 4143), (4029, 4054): 0.07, 15.3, 17.2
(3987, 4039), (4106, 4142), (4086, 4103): -0.04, 15.6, 17.2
